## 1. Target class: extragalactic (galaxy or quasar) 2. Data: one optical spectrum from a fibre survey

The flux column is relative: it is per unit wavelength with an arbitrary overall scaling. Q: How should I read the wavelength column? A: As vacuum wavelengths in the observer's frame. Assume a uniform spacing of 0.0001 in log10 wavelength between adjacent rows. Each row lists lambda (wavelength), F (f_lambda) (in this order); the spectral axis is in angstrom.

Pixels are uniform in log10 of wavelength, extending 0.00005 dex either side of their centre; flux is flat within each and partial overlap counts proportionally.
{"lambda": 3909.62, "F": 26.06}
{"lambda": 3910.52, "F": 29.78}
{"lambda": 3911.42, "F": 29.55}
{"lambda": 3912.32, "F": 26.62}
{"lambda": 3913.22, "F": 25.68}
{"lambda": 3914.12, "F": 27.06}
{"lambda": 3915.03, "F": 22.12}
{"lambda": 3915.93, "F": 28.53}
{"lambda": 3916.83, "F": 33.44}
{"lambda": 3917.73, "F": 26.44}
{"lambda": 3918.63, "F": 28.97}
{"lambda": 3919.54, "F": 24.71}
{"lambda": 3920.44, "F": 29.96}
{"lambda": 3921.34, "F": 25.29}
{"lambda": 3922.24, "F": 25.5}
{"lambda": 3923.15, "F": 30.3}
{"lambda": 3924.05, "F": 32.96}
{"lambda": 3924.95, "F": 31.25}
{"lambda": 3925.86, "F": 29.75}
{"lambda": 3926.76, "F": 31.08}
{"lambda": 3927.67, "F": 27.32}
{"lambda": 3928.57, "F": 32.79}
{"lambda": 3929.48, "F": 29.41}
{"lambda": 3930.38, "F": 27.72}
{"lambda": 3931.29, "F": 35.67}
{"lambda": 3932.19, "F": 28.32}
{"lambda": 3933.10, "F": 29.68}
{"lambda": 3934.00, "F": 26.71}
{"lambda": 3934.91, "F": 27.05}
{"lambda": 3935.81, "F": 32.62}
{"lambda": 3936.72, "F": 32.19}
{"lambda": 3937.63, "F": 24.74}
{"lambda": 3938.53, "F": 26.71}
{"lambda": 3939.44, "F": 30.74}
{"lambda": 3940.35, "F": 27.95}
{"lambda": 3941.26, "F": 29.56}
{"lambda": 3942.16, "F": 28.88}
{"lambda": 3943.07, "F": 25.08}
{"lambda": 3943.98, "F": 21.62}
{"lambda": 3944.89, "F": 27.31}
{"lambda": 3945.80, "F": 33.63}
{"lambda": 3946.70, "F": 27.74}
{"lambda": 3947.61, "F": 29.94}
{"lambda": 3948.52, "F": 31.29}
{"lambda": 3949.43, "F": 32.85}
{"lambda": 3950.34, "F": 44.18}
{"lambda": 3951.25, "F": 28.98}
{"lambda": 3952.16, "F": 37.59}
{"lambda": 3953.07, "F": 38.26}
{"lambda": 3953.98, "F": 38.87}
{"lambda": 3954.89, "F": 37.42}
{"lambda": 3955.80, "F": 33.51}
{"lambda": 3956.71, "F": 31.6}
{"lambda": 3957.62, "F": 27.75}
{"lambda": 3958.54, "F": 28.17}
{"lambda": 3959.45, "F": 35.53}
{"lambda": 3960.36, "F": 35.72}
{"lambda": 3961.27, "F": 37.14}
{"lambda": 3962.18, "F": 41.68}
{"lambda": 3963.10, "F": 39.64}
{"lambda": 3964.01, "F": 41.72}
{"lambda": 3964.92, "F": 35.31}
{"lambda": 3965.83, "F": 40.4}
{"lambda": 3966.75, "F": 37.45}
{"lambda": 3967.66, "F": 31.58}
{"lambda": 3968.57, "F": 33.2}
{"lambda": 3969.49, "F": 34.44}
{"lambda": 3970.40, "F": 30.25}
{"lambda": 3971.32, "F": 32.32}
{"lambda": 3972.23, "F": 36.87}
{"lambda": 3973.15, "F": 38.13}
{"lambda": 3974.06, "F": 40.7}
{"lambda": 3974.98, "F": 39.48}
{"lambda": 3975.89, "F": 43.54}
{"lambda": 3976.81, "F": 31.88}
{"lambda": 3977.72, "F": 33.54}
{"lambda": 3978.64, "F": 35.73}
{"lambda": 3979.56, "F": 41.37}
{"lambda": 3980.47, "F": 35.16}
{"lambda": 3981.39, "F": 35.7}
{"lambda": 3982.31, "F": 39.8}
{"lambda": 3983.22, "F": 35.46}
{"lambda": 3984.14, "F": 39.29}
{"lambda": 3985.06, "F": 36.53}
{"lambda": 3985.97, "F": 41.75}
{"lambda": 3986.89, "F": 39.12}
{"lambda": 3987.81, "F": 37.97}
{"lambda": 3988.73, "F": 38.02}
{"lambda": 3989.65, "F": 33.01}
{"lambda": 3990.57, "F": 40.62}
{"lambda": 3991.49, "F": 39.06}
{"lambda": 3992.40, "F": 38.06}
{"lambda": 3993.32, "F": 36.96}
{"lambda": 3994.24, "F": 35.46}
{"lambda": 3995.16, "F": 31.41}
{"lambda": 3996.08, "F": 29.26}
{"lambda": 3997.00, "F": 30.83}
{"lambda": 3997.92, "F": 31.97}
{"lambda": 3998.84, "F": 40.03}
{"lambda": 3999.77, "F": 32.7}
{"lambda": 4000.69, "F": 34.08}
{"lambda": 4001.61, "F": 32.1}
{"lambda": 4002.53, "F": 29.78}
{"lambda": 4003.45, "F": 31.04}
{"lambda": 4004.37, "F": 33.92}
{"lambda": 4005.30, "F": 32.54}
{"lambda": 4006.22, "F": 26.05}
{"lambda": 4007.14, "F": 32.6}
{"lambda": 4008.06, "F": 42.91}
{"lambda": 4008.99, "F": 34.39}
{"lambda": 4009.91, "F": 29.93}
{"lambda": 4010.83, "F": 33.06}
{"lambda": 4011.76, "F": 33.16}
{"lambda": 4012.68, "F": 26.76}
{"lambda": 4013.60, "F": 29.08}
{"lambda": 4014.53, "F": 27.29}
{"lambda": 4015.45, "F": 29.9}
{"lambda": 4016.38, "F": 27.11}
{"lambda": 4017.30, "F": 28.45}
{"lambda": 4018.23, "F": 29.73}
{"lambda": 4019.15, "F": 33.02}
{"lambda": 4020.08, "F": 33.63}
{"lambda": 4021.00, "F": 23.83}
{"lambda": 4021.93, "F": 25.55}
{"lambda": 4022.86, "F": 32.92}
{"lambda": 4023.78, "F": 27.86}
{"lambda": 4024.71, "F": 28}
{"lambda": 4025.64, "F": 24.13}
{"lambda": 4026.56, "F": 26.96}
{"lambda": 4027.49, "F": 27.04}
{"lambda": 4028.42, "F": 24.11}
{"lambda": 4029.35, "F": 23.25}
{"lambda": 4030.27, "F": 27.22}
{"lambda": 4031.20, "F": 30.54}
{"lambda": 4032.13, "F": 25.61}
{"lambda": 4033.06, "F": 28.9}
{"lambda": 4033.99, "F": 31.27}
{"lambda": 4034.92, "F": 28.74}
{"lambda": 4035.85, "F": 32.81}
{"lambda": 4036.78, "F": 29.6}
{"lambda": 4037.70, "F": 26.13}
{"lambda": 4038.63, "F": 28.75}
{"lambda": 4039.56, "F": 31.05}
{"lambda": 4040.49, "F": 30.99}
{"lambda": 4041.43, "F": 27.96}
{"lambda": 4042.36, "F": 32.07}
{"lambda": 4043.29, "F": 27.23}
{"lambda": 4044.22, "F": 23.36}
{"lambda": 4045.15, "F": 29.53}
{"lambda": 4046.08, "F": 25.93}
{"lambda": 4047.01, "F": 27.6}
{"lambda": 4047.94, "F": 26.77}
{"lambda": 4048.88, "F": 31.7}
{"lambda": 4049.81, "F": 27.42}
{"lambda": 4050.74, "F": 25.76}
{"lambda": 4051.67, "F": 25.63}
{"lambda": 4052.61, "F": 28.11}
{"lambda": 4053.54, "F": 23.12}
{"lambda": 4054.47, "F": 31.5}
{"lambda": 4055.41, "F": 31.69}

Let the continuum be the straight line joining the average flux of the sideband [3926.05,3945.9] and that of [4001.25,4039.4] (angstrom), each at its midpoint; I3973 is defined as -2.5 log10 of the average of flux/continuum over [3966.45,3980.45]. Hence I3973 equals -0.23 mag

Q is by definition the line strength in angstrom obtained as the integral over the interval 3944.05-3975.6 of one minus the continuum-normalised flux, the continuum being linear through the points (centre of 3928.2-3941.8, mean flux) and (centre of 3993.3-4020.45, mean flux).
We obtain -4.8 angstrom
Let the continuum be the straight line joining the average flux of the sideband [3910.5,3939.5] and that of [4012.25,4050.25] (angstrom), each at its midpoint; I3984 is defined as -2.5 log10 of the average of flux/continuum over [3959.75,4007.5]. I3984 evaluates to -0.248 mag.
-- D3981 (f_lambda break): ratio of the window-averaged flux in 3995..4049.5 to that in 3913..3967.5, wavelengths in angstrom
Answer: 1.0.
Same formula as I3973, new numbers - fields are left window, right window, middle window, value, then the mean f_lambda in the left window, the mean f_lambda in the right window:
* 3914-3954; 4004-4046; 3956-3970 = -0.193 mag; 29.8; 29.3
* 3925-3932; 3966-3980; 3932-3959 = 0.066 mag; 30.5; 36.1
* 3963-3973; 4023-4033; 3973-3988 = -0.126 mag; 35.7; 26.8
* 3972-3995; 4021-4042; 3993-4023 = 0.042 mag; 37.7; 28.1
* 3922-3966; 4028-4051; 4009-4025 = -0.017 mag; 31.9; 28.2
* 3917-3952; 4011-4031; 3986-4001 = -0.242 mag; 29.5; 28.2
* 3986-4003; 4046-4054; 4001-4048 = 0.050 mag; 35.2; 26.9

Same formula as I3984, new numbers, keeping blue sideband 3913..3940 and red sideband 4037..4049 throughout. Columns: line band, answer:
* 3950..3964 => -0.24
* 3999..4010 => -0.16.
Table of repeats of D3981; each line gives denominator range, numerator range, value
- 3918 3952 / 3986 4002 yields 1.20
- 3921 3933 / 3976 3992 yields 1.26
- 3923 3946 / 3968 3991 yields 1.26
